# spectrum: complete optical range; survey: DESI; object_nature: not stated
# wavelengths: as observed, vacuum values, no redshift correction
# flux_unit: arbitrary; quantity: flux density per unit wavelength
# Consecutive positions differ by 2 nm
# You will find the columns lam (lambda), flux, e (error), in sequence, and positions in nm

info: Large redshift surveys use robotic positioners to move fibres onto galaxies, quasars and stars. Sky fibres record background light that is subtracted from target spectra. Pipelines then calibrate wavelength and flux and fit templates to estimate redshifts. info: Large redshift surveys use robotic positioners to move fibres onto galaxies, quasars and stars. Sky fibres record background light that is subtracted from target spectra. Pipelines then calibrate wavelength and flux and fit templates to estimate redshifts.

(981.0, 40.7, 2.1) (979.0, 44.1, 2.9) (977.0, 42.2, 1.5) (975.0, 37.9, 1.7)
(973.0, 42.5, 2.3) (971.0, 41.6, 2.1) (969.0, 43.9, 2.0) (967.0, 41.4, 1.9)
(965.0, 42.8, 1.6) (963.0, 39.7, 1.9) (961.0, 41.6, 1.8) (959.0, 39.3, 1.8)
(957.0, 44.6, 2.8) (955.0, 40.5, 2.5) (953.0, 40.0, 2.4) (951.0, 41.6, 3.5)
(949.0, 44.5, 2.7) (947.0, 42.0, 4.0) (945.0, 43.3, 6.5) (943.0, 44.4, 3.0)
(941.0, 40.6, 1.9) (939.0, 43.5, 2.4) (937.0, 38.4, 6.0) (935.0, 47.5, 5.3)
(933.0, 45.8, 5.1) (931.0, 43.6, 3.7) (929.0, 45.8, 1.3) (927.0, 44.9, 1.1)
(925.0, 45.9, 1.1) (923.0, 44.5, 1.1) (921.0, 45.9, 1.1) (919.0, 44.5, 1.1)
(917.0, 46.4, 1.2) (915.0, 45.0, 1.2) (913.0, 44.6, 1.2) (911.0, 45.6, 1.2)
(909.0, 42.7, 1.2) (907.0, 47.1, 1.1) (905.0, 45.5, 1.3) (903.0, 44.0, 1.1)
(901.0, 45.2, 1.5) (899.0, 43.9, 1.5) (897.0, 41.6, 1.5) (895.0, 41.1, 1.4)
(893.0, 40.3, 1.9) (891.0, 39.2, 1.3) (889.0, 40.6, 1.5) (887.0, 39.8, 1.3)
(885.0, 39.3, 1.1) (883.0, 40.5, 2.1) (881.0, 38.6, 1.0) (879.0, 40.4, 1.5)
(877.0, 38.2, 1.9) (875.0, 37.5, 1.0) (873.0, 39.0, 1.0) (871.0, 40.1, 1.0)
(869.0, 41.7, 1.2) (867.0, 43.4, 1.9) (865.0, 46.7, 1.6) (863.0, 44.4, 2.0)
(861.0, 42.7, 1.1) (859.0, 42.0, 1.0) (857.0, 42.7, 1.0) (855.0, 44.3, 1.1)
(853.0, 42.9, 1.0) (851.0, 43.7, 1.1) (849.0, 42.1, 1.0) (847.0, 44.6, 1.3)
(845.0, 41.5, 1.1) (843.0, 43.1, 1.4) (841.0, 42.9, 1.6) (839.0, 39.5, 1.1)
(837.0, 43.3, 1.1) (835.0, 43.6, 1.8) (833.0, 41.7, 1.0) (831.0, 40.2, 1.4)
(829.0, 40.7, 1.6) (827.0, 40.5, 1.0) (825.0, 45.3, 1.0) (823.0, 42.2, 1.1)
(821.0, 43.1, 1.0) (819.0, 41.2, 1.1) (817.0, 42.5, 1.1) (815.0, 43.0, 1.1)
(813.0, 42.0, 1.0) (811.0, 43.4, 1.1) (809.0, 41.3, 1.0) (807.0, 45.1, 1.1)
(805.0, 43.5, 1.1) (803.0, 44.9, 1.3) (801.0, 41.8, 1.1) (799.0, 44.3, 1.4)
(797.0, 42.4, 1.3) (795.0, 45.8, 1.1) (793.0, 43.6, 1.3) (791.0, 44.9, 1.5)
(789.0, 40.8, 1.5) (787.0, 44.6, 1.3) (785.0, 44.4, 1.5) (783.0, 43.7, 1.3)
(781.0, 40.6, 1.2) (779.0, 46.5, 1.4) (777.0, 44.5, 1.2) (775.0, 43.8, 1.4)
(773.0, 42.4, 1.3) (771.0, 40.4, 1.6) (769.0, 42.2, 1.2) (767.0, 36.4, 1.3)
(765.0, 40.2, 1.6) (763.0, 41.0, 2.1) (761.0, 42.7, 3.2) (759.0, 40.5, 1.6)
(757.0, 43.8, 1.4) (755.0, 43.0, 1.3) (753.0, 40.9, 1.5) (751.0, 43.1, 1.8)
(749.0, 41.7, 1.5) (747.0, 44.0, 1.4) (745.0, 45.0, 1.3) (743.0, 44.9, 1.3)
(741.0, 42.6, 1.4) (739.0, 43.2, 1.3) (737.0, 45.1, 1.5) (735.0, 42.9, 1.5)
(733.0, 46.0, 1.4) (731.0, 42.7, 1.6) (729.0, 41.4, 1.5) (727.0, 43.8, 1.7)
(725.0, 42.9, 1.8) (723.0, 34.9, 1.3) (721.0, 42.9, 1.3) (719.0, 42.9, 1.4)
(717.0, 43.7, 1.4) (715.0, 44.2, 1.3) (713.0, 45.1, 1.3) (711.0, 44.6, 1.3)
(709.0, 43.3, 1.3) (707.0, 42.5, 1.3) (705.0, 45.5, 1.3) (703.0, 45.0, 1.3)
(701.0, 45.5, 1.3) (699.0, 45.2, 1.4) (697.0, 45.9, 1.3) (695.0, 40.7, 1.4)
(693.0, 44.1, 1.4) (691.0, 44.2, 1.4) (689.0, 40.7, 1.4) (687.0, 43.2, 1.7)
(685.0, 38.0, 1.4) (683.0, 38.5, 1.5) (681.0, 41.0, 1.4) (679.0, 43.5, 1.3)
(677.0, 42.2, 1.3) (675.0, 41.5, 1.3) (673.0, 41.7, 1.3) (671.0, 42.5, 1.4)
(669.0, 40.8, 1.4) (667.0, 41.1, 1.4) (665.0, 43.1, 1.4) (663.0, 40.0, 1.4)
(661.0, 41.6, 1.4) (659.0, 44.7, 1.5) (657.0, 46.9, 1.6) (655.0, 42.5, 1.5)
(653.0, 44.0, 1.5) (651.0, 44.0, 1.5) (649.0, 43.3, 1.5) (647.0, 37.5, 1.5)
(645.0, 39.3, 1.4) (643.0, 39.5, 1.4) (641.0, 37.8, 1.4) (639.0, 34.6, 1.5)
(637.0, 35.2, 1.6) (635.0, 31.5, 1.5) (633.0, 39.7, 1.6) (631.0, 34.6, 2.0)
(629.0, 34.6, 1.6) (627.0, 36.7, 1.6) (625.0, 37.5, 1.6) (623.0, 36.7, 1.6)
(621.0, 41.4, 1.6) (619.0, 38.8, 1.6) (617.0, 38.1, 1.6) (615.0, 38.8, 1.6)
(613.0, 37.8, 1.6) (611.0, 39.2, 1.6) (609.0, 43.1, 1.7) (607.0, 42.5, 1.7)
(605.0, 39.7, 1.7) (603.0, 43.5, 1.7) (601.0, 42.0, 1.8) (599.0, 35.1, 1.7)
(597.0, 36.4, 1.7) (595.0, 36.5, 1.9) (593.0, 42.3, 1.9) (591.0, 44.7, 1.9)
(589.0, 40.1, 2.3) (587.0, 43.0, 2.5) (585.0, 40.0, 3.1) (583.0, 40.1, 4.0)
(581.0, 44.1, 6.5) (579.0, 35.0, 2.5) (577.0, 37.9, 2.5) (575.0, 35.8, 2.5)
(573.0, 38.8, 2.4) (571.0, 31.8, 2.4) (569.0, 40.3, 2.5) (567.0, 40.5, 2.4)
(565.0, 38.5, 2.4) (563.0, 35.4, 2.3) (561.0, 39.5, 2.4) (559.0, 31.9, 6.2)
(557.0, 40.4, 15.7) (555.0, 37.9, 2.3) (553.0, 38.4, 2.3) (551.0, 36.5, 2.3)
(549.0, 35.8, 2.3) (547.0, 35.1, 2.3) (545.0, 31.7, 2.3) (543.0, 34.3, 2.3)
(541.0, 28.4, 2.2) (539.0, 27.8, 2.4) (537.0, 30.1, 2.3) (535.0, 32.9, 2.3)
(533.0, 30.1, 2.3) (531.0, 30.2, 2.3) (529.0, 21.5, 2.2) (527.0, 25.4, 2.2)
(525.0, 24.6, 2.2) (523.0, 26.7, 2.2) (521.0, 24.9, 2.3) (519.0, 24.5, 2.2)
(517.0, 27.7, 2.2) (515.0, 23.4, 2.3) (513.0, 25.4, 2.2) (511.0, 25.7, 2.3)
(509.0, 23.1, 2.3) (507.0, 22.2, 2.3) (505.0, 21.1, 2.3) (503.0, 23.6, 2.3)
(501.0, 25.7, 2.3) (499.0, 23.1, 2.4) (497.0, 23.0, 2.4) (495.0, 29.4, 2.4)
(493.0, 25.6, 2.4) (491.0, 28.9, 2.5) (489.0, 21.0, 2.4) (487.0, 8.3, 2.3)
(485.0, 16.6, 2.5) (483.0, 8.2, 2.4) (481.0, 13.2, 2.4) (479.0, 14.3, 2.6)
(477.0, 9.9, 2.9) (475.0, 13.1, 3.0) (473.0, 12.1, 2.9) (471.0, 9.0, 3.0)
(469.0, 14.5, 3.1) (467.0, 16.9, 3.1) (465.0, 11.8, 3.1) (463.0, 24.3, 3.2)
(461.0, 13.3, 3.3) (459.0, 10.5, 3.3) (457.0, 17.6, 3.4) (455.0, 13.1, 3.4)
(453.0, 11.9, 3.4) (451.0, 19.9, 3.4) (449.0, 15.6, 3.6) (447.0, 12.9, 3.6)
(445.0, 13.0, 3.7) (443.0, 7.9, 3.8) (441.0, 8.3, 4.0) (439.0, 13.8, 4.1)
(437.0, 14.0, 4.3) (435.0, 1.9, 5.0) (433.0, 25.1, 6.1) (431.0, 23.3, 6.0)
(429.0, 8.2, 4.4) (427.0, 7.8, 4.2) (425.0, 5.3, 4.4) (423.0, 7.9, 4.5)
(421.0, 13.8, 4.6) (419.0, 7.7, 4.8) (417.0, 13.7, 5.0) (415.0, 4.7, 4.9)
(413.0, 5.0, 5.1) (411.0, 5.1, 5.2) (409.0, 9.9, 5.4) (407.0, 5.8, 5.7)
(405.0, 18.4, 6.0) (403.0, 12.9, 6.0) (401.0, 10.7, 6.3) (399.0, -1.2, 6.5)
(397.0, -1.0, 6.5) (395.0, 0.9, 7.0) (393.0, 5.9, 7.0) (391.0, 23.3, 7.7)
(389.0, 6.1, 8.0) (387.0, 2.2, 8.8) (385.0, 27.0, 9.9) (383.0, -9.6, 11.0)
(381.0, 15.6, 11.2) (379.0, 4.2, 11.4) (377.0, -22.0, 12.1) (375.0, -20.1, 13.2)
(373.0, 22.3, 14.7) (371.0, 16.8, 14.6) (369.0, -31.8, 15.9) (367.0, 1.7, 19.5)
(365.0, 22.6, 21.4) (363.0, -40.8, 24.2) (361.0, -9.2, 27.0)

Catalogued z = 0.23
